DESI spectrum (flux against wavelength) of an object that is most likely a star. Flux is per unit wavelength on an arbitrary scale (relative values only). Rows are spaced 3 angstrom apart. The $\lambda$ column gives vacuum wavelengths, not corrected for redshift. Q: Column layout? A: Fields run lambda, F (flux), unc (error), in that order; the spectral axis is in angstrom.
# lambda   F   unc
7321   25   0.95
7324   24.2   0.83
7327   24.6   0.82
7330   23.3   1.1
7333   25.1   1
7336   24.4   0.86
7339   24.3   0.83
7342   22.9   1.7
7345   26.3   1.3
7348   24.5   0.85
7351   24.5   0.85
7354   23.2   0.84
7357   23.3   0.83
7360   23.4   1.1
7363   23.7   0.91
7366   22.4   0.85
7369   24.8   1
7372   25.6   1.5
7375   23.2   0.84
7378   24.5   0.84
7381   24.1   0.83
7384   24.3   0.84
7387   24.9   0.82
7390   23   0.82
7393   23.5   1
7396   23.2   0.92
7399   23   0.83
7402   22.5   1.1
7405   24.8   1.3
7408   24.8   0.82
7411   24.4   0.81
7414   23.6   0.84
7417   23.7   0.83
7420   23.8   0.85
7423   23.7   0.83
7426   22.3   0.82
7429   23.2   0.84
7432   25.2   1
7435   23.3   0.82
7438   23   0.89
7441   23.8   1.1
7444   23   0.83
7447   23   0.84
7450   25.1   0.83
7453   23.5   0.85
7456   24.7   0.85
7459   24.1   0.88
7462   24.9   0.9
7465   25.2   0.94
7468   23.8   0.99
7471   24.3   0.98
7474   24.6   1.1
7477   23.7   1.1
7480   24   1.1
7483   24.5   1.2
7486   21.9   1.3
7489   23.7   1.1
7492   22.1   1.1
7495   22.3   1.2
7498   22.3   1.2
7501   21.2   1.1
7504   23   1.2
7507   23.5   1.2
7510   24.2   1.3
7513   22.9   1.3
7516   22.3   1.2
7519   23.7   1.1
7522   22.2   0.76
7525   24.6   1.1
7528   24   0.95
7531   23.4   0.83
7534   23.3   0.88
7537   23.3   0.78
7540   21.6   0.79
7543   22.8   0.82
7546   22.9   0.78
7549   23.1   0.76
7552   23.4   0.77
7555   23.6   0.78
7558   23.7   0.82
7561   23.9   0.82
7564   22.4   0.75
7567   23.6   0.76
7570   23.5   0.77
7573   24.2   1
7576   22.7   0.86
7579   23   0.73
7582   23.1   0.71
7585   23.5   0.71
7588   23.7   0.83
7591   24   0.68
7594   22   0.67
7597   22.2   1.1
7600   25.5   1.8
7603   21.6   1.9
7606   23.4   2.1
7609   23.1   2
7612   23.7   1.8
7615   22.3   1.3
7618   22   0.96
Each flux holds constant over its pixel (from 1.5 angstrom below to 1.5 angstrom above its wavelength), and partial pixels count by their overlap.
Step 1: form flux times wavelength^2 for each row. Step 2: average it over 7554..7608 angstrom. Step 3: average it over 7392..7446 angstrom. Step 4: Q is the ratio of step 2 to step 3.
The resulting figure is 1.03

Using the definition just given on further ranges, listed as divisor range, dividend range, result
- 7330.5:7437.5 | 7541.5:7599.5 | 1.02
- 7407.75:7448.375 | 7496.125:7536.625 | 1.00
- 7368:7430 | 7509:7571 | 1.01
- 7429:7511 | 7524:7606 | 1.01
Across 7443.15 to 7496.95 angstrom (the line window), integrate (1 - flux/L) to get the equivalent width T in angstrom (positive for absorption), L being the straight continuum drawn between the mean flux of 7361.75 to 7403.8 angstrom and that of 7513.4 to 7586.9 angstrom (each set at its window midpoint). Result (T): -0.69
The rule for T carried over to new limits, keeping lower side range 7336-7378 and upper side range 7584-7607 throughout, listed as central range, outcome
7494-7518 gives 0.81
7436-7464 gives -0.22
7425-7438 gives 0.16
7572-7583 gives 0.04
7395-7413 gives 0.06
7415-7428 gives 0.24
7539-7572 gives 0.27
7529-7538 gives 0.03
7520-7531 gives -0.05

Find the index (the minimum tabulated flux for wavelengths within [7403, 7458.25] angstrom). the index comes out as 22.3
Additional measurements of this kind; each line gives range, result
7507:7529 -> 22.2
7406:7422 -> 23.6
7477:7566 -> 21.2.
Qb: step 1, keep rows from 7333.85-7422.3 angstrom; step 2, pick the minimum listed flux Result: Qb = 22.4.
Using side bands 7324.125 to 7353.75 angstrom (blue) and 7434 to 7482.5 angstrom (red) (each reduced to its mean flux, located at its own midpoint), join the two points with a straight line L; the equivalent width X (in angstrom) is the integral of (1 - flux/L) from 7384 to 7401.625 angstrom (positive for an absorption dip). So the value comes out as 0.50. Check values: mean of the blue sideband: 24.4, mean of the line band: 23.5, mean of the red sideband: 24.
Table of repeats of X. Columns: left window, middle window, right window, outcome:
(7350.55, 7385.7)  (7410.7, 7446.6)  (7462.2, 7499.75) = 0.28 angstrom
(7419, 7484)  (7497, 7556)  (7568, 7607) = 1.25 angstrom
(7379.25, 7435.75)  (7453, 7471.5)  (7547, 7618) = -0.65 angstrom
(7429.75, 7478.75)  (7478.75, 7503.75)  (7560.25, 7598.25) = 1.11 angstrom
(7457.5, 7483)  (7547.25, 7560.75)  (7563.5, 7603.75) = 0.04 angstrom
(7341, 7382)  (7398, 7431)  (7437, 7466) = 0.52 angstrom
